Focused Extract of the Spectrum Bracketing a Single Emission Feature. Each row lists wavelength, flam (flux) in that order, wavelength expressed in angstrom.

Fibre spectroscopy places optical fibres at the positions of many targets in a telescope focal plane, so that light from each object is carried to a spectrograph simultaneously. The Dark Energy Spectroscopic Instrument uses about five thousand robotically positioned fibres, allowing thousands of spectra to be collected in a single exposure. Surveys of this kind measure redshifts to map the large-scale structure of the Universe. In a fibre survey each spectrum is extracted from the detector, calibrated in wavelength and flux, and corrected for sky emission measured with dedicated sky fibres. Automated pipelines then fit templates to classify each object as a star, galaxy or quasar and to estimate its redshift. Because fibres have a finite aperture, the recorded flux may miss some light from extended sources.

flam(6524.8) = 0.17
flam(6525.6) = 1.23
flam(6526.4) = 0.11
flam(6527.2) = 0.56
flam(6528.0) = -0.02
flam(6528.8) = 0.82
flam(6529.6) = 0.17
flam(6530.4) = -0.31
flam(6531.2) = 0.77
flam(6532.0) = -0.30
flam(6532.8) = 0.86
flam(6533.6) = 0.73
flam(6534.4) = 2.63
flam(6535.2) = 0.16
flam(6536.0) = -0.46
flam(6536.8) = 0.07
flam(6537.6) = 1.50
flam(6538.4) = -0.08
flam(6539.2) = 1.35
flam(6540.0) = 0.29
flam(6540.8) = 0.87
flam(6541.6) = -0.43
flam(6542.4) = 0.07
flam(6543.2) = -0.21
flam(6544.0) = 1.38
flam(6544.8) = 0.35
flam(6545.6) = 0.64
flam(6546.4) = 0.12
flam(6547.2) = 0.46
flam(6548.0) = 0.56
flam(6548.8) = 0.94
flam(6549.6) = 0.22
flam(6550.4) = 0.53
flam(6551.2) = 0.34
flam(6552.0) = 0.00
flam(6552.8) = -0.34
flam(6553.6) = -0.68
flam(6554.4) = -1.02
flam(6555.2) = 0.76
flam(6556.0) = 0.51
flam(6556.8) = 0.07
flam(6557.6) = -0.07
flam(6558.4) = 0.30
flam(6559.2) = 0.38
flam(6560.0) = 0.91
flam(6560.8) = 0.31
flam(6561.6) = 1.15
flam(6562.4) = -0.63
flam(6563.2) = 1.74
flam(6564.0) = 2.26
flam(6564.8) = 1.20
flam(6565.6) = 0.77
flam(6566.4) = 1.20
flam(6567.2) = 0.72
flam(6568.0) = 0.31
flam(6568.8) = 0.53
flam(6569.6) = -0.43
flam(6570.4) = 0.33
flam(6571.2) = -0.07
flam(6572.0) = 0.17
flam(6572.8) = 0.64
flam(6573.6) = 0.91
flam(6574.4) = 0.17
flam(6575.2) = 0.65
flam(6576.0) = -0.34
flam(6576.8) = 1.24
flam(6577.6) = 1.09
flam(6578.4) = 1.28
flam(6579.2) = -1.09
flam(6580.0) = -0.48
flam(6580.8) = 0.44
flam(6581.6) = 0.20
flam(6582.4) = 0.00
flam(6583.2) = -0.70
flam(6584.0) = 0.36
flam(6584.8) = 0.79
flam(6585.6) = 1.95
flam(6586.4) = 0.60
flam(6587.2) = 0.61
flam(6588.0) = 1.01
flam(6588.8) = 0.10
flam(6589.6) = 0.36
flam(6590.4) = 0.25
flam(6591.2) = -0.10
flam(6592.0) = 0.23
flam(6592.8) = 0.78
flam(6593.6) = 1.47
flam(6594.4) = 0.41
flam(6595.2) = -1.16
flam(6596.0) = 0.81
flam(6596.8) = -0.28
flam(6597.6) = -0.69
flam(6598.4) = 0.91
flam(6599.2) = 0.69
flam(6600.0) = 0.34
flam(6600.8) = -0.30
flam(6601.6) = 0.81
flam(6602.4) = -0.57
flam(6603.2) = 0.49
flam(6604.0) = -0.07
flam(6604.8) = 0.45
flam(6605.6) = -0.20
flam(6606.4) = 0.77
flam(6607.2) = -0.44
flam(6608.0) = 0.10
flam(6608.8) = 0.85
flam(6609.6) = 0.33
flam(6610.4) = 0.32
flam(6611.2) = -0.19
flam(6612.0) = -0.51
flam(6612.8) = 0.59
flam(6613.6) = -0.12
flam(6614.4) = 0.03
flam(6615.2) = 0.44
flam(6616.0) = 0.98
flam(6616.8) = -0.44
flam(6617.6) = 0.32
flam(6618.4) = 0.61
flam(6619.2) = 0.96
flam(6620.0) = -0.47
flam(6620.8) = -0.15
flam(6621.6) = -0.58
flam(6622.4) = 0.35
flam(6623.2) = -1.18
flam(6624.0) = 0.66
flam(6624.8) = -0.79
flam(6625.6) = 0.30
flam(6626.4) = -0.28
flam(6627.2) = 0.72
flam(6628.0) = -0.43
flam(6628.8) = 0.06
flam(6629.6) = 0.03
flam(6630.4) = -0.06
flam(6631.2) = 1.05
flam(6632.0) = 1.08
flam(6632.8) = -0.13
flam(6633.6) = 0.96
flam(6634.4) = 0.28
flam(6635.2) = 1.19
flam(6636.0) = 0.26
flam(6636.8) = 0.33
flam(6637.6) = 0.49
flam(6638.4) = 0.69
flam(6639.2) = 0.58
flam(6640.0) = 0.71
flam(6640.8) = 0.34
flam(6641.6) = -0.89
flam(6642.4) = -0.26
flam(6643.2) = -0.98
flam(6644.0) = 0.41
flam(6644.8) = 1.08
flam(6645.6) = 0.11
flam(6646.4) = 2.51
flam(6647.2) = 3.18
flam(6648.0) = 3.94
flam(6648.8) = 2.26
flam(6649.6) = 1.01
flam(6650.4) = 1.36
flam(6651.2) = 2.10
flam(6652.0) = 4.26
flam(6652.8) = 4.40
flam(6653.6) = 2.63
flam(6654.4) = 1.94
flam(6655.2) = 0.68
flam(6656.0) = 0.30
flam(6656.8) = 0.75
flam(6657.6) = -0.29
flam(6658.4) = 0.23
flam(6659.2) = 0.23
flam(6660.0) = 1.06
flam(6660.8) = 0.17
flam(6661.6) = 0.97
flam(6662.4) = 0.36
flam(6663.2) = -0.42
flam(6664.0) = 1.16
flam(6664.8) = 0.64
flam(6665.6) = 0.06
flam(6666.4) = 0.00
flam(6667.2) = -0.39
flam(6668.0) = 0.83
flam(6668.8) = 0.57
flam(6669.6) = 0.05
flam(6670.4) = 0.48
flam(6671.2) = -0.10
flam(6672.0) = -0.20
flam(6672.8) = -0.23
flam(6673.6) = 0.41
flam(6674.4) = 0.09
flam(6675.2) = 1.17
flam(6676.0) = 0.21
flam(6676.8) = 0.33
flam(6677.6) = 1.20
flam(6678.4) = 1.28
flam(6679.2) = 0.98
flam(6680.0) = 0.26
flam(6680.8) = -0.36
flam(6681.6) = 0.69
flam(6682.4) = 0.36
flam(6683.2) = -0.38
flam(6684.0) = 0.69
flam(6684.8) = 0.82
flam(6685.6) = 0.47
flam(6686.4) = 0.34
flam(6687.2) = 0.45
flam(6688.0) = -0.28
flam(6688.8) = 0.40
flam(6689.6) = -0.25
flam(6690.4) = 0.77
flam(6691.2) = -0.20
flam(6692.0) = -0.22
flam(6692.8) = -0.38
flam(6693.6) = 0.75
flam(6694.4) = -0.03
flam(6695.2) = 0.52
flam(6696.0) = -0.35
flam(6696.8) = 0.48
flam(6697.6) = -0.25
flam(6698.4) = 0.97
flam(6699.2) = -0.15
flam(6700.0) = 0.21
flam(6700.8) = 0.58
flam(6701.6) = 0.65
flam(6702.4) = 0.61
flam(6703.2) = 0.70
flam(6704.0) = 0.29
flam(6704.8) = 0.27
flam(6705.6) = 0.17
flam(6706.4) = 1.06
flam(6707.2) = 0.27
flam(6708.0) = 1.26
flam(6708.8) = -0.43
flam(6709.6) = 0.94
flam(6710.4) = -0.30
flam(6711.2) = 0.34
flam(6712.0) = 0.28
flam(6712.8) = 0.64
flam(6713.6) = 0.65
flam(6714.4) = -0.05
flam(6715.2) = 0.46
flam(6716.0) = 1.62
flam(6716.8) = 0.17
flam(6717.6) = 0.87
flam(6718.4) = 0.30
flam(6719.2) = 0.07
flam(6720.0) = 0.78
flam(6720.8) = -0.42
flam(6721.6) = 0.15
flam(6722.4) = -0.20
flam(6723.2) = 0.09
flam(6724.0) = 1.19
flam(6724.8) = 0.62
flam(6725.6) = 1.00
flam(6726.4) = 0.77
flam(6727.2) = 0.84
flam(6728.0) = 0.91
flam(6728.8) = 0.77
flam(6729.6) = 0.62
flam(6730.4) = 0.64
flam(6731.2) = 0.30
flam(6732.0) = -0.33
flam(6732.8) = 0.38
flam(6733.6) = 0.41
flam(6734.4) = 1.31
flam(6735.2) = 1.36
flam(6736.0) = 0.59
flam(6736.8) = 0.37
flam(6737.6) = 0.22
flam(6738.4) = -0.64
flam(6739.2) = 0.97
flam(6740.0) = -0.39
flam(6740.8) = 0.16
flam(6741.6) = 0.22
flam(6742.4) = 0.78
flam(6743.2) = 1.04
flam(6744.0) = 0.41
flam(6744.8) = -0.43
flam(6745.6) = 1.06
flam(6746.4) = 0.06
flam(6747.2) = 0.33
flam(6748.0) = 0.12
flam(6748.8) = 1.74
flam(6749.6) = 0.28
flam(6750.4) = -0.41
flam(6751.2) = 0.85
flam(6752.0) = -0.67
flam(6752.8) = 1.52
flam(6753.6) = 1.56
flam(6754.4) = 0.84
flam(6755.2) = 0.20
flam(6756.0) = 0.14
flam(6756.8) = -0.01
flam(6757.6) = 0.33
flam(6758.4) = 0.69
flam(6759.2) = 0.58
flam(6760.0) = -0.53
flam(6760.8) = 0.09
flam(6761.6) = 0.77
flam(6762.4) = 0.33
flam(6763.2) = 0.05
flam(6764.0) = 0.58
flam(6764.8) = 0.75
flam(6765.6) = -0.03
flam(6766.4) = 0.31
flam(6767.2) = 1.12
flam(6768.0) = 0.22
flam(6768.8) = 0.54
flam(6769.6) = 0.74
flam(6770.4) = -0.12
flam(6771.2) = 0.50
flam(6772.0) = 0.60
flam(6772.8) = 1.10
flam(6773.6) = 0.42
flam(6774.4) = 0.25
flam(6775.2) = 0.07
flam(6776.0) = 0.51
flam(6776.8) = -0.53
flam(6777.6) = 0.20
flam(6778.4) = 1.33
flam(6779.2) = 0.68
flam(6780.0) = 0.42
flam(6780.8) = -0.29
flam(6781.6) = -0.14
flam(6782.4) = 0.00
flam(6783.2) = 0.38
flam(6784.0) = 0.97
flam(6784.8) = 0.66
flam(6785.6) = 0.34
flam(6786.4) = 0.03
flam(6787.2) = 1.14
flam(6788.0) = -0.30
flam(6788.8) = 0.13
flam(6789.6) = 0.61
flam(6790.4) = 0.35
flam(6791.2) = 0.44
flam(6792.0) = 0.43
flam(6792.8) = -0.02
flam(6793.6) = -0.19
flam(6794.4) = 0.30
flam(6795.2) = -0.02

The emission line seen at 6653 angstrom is [O II] 3727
